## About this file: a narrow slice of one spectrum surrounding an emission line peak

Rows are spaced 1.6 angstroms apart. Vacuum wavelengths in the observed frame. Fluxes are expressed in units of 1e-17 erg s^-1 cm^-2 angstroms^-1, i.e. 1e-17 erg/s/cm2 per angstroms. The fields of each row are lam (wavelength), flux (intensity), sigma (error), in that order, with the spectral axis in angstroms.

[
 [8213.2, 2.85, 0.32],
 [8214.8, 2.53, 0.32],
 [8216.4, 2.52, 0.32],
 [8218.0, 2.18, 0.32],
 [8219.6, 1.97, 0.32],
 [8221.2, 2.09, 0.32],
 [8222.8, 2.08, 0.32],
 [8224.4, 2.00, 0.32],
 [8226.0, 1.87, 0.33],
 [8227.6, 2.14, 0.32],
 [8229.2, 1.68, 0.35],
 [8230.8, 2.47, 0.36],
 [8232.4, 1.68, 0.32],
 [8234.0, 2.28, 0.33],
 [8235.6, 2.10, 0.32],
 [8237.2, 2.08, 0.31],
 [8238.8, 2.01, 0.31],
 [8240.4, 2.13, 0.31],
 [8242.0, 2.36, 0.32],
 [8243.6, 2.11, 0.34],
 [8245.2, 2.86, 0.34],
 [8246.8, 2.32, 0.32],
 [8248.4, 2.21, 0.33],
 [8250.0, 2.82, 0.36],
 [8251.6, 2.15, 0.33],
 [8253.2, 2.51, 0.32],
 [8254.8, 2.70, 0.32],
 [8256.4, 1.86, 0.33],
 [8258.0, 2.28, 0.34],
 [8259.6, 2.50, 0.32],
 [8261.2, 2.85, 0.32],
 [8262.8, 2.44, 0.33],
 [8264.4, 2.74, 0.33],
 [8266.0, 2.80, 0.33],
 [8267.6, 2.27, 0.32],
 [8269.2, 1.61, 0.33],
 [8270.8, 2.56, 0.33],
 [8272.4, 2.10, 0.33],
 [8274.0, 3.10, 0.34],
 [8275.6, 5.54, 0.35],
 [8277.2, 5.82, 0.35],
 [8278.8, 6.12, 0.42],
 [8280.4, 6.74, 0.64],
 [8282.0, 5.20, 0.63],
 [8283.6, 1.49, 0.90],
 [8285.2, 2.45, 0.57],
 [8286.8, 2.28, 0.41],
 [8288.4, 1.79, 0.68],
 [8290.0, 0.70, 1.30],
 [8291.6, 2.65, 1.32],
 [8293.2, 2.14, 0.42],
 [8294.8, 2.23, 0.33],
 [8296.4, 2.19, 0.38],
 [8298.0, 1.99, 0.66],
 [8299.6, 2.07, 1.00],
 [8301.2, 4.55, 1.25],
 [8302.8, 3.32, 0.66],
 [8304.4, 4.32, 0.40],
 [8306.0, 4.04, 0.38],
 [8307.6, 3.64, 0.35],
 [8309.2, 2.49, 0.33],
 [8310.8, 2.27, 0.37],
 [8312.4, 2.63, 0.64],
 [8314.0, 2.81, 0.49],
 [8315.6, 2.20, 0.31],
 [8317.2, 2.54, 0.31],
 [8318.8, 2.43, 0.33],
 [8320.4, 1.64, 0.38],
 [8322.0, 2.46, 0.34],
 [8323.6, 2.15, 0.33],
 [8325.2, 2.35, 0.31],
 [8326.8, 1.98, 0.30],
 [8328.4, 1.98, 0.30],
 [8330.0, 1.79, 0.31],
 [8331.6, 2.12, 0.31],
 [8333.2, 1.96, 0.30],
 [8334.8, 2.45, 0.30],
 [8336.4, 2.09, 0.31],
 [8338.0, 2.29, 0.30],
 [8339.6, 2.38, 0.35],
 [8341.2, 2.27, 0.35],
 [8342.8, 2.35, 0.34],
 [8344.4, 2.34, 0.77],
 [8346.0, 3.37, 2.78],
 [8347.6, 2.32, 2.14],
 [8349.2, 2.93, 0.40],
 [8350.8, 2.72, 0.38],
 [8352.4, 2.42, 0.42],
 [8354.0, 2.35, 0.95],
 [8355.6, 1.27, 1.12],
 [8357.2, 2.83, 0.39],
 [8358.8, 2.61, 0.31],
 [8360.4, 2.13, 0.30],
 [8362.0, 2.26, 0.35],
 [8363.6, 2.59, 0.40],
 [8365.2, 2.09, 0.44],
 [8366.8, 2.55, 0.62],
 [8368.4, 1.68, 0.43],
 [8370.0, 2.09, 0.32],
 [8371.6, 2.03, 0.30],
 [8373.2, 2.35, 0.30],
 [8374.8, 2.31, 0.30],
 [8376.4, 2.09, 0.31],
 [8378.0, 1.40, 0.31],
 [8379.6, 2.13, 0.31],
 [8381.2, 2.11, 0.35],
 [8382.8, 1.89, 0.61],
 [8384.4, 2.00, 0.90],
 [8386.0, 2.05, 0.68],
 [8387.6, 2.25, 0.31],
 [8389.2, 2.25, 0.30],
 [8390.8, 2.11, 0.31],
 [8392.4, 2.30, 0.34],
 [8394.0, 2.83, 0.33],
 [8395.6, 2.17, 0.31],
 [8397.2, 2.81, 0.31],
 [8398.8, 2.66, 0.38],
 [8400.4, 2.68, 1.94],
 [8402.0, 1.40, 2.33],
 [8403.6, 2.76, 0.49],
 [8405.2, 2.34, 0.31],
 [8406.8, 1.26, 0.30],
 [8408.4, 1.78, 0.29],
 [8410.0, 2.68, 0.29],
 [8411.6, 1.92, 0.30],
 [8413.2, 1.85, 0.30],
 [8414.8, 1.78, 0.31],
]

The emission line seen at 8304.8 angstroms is [N II] 6583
